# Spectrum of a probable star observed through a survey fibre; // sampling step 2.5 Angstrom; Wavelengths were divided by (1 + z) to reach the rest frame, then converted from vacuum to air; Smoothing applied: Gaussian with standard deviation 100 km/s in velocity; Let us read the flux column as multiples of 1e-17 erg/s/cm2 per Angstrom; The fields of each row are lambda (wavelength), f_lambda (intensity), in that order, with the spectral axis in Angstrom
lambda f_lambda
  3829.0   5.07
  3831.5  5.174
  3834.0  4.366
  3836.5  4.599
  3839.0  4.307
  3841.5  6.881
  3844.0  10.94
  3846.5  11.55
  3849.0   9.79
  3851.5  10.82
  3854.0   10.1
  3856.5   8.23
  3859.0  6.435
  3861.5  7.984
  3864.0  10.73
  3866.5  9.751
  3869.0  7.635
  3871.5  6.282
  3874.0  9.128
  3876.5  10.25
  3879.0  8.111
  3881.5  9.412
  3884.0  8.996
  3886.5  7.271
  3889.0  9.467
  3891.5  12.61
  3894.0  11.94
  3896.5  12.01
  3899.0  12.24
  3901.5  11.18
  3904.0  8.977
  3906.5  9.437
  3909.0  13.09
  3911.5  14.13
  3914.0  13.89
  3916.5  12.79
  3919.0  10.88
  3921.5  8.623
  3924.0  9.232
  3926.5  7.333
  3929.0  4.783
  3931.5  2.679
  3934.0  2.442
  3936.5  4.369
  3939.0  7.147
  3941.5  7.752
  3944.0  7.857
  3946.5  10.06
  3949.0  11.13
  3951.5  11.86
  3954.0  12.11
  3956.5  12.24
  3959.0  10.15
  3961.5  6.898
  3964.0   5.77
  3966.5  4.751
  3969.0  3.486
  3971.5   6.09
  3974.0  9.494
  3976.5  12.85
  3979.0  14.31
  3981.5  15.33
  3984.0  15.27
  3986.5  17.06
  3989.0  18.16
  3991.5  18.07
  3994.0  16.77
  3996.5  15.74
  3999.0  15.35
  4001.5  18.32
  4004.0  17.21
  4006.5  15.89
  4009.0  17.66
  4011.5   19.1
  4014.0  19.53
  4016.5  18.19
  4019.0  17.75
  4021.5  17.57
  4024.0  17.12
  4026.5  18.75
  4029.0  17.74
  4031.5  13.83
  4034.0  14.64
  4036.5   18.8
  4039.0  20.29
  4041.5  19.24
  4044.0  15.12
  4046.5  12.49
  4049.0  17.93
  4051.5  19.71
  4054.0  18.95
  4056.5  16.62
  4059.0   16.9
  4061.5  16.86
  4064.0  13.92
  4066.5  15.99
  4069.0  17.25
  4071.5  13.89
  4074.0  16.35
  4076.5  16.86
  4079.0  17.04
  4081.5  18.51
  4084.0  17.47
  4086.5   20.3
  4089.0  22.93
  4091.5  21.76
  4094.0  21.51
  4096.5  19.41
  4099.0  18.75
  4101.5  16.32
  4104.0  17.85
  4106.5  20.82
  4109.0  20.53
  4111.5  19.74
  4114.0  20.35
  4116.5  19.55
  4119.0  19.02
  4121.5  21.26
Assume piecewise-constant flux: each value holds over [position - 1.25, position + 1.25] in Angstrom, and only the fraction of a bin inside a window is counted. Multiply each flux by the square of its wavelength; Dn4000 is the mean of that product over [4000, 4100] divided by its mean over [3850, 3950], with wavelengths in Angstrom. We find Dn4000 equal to 2.08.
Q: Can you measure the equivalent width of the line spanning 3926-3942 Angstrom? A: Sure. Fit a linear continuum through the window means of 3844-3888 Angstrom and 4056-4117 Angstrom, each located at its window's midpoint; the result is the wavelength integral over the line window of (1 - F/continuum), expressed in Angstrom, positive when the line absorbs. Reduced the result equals 9.3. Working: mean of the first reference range 9.03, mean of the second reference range 18.3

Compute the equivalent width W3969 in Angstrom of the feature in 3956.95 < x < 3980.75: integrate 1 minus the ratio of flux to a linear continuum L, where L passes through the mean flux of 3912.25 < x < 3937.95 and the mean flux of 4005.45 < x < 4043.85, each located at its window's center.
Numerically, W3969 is 7.30 Angstrom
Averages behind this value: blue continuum 7.82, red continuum 17.7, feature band 8.49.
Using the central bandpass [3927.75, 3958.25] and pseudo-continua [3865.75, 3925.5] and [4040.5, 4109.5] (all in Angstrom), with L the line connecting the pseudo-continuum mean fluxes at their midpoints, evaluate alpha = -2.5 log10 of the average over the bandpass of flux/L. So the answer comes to 0.49 mag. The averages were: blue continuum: 10.3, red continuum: 17.9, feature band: 7.91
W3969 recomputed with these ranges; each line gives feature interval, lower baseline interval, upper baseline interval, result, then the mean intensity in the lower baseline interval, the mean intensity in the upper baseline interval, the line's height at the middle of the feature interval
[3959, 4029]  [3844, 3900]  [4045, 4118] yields 1.2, 9.6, 18.1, 14.6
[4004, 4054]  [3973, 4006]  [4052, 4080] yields -4.2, 15.7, 16.5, 16.1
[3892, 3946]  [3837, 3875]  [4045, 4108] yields 8.9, 8.62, 17.9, 11.3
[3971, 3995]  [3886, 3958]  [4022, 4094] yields -2.4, 9.67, 17.5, 13.2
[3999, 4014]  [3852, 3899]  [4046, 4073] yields -3.3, 9.35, 16.5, 14.5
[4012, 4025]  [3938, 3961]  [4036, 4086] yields -3.4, 9.96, 17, 14.3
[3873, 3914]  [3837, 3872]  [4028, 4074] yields -1.4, 8.64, 16.7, 10.2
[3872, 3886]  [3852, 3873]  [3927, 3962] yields -0.9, 8.49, 7.97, 8.38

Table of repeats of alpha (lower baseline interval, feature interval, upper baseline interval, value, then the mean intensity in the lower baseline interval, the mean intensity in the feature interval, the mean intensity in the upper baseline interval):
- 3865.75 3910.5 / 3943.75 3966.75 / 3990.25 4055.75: 0.381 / 9.9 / 9.54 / 17.4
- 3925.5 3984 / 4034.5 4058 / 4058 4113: -0.152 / 8.45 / 17.6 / 18.2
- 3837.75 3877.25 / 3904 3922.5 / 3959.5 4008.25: -0.102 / 8.78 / 11.7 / 13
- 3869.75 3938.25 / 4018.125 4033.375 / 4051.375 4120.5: -0.111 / 9.29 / 17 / 18.4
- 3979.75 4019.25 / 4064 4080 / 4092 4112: 0.171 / 17.2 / 16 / 19.4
